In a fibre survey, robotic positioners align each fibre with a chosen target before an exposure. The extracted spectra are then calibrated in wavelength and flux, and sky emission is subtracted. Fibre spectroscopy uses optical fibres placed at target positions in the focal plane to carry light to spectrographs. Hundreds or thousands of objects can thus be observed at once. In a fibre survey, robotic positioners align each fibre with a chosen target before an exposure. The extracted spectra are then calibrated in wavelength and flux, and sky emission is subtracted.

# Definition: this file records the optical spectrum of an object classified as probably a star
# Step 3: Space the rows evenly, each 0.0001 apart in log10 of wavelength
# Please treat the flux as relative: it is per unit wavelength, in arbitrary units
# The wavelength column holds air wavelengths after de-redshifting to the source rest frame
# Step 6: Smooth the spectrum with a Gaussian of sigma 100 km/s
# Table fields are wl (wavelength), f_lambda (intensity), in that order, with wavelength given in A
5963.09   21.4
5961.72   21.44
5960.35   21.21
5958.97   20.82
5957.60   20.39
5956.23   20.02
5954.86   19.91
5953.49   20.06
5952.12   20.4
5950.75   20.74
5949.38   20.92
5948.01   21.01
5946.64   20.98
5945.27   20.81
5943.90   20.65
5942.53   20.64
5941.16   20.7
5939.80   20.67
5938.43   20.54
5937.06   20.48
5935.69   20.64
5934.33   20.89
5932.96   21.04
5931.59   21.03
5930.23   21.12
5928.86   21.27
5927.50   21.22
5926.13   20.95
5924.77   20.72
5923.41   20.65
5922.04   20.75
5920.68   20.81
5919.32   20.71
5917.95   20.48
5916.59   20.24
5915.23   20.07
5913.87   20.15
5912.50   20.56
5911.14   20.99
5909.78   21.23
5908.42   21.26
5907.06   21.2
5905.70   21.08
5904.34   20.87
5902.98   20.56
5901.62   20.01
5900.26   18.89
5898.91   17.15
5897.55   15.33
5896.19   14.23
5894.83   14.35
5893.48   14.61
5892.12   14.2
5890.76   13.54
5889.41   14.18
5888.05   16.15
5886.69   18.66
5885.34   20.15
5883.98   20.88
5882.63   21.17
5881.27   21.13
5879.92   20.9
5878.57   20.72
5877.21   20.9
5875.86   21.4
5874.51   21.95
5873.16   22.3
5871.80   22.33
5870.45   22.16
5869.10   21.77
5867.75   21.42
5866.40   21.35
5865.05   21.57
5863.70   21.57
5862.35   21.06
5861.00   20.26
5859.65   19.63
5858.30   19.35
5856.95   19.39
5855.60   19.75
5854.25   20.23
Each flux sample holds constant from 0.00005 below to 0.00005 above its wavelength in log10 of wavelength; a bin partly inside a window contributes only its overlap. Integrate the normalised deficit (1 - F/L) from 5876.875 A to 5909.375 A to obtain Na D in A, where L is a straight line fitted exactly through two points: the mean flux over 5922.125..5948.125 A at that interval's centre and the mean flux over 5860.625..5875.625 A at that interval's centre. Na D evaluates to 4.4 A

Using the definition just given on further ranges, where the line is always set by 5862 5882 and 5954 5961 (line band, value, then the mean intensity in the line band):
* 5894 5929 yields 2.03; 19.8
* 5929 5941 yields -0.05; 20.8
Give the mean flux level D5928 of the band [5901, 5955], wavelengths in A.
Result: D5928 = 20.7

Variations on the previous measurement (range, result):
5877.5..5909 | 18.3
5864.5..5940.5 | 19.9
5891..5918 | 18.8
